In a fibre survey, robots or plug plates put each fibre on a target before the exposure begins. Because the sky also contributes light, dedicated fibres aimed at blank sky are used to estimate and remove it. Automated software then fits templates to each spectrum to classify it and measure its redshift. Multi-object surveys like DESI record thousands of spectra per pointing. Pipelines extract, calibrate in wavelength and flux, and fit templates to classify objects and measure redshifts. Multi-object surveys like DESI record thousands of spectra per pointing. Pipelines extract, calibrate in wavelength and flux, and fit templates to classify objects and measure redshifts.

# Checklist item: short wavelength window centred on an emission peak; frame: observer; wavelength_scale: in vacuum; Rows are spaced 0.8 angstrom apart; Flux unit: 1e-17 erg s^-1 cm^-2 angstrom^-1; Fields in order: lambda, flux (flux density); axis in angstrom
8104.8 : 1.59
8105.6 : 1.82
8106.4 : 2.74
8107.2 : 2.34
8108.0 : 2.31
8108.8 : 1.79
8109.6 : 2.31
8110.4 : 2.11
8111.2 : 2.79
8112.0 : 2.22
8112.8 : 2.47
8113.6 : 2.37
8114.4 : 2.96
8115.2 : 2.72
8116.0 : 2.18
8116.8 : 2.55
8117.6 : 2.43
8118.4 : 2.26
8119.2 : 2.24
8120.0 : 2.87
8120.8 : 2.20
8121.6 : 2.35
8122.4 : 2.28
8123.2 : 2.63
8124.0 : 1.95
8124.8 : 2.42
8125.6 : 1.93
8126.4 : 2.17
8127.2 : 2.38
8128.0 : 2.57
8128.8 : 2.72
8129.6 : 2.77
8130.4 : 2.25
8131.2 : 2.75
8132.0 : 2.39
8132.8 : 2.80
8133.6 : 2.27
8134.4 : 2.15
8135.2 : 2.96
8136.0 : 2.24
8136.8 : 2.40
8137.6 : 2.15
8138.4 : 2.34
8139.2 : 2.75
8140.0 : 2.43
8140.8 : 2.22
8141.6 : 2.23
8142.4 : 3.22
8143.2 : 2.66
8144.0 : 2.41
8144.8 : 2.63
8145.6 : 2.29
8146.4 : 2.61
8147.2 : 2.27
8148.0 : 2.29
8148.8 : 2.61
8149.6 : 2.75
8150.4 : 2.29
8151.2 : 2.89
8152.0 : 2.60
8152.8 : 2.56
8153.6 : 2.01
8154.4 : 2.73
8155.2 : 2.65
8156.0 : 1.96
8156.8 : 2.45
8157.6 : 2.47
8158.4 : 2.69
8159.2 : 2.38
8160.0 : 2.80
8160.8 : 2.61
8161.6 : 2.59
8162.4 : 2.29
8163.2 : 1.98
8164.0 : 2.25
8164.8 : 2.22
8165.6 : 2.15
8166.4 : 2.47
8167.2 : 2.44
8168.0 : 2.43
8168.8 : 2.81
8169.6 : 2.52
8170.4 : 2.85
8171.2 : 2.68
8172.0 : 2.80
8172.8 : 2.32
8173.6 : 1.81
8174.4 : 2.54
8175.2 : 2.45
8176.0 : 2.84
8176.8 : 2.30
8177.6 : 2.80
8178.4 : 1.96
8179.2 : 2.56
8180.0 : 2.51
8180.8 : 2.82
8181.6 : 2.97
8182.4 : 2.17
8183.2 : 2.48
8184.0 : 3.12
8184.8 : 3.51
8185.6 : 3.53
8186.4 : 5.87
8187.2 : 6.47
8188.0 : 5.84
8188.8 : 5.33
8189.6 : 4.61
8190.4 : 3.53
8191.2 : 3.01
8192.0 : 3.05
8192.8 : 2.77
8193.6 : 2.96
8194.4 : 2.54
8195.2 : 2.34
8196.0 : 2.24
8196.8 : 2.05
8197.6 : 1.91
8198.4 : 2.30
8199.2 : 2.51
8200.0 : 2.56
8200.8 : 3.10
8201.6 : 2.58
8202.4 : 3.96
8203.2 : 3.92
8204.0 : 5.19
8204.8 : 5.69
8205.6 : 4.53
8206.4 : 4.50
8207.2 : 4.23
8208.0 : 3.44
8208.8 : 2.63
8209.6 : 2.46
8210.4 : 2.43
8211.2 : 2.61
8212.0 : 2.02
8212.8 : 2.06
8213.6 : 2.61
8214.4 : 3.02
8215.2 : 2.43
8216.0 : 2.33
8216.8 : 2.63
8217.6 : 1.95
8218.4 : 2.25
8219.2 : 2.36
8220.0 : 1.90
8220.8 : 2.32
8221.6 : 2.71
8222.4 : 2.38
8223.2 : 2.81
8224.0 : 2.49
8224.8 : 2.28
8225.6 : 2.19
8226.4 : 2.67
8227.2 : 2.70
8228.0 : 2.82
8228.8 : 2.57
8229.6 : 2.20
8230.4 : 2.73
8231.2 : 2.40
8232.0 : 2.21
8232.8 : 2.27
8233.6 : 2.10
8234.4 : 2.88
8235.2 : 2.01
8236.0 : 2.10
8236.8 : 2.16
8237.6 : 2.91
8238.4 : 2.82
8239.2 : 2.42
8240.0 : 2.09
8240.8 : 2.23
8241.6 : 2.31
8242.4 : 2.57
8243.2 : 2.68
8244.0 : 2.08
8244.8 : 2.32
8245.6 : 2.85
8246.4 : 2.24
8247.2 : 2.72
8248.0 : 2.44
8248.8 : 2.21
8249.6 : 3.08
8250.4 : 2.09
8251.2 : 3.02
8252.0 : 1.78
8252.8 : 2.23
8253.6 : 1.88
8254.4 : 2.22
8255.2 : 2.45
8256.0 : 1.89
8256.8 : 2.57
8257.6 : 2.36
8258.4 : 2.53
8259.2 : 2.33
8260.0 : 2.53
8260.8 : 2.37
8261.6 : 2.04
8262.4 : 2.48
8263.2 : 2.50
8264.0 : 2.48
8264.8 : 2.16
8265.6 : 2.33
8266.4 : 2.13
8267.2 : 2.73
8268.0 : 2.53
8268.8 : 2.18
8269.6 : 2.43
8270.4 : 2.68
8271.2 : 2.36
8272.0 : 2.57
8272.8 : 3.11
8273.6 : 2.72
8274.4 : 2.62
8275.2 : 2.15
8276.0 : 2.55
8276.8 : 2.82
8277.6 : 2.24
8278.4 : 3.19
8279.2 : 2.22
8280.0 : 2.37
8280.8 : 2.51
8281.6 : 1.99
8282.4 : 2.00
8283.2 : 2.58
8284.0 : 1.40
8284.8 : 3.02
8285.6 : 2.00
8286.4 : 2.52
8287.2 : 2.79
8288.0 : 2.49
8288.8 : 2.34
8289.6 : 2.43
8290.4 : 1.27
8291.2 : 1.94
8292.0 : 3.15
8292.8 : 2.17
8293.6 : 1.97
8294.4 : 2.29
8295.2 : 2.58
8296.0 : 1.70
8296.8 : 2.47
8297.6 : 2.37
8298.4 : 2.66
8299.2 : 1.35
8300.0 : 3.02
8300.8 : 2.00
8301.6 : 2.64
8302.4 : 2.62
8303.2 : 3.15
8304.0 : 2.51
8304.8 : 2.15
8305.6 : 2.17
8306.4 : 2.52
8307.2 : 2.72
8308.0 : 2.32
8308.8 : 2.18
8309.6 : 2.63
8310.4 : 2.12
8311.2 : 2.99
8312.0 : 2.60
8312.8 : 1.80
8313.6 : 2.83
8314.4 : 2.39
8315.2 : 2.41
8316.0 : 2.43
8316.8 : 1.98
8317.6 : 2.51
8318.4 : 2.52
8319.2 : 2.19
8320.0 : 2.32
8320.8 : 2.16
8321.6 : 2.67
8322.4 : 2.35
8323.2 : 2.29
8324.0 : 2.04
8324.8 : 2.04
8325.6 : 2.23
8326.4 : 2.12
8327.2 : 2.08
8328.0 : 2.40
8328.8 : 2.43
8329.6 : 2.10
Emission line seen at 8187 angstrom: [S II] 6716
